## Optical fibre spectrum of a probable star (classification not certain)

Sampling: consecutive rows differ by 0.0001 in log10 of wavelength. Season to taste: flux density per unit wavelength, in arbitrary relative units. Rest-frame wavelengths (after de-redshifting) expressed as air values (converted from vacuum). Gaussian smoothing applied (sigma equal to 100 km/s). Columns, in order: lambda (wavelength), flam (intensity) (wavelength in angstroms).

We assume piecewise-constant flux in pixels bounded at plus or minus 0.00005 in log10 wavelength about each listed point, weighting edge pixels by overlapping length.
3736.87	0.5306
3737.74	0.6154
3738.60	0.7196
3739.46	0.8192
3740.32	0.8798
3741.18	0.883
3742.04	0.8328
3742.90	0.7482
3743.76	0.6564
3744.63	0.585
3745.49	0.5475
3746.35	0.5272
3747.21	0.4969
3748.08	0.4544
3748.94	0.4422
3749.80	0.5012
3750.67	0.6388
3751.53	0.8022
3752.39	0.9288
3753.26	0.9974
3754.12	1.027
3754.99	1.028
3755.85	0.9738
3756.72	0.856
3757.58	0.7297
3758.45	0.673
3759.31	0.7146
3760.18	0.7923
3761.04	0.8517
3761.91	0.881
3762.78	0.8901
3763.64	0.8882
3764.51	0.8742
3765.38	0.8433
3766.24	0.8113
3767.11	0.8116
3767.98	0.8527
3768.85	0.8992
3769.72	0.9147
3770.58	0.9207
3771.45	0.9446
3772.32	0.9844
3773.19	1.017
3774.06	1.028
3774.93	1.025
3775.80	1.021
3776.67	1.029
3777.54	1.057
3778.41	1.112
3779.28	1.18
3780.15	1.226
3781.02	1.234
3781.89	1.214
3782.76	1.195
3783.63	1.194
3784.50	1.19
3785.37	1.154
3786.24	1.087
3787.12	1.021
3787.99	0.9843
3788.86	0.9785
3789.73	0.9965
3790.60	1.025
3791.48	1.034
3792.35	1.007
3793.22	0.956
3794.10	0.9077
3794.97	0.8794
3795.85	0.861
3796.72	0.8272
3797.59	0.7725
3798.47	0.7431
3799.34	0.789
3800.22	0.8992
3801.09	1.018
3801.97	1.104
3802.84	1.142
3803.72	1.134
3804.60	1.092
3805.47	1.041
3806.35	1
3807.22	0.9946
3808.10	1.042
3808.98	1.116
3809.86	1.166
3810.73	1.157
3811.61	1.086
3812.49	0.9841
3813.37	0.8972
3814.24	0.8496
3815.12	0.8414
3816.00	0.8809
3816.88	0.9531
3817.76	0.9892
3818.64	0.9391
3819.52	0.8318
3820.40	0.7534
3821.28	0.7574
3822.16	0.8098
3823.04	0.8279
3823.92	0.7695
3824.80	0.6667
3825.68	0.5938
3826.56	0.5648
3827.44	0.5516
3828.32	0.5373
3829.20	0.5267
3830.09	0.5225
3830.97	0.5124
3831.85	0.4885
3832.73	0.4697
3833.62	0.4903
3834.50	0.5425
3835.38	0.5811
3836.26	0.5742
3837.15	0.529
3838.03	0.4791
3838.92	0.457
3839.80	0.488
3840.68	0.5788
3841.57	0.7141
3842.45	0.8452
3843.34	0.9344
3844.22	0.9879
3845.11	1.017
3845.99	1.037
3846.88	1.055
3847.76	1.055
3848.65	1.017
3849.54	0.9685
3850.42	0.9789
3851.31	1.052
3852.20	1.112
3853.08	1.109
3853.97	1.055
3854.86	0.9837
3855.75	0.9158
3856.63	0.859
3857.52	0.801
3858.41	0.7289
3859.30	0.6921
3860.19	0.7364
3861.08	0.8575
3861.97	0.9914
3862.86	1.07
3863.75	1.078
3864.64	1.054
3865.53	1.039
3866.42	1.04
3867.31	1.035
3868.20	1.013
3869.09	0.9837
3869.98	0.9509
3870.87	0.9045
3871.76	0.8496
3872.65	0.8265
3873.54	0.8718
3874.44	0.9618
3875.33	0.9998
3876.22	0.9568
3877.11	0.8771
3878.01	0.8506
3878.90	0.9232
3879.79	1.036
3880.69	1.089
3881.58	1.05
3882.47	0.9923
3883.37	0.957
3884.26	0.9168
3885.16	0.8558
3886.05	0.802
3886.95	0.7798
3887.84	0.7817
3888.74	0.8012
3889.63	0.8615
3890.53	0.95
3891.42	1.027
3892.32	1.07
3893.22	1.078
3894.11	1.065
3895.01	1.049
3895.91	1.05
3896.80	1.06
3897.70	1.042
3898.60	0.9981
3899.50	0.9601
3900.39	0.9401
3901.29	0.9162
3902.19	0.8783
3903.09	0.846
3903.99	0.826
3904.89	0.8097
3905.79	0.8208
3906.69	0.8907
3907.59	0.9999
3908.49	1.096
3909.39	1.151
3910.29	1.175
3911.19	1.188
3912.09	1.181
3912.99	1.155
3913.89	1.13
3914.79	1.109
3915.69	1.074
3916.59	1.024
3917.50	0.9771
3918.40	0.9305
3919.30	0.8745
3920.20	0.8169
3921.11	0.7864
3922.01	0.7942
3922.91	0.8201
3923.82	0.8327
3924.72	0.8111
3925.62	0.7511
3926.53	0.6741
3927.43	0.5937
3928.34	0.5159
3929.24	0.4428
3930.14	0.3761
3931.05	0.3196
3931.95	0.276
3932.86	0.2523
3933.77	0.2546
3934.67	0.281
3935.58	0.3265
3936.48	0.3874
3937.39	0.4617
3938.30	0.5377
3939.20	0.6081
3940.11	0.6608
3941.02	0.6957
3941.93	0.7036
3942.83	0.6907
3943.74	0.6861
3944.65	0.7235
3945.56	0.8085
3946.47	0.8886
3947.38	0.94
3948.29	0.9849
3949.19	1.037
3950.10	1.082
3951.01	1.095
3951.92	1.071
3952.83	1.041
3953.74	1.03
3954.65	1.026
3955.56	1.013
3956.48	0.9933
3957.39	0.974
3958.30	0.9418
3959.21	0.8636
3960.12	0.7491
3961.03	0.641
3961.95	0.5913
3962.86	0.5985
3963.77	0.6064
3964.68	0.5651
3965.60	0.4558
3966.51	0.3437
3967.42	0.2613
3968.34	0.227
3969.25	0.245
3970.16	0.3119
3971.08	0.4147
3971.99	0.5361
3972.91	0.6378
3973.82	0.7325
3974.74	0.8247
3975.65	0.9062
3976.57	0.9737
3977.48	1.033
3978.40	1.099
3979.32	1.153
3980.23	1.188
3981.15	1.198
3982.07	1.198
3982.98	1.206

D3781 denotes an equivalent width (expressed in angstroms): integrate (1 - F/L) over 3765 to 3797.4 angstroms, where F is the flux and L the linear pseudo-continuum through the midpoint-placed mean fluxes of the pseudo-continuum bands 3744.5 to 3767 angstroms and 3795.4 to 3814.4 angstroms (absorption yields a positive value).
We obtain -4.8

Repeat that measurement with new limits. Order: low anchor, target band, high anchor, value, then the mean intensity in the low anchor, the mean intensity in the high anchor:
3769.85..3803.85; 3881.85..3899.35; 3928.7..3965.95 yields -3.1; 1.02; 0.7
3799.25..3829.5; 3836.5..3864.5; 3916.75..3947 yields -2.2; 0.897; 0.627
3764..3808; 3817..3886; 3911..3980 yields 3.9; 1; 0.742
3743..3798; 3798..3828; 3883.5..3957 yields -0.8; 0.904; 0.843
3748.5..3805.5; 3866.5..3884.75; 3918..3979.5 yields -3.4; 0.949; 0.698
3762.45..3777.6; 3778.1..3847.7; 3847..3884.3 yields 4.8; 0.931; 0.959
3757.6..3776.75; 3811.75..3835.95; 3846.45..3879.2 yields 5.6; 0.888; 0.953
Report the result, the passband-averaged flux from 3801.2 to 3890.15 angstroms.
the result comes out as 0.871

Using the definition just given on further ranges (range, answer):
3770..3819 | 1.02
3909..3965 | 0.784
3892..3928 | 0.954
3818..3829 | 0.718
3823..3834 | 0.57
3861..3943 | 0.859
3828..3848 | 0.668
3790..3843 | 0.81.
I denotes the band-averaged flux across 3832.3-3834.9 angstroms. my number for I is 0.499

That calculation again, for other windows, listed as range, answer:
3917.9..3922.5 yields 0.843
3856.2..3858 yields 0.826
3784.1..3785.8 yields 1.17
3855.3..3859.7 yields 0.801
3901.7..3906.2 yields 0.836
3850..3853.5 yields 1.06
